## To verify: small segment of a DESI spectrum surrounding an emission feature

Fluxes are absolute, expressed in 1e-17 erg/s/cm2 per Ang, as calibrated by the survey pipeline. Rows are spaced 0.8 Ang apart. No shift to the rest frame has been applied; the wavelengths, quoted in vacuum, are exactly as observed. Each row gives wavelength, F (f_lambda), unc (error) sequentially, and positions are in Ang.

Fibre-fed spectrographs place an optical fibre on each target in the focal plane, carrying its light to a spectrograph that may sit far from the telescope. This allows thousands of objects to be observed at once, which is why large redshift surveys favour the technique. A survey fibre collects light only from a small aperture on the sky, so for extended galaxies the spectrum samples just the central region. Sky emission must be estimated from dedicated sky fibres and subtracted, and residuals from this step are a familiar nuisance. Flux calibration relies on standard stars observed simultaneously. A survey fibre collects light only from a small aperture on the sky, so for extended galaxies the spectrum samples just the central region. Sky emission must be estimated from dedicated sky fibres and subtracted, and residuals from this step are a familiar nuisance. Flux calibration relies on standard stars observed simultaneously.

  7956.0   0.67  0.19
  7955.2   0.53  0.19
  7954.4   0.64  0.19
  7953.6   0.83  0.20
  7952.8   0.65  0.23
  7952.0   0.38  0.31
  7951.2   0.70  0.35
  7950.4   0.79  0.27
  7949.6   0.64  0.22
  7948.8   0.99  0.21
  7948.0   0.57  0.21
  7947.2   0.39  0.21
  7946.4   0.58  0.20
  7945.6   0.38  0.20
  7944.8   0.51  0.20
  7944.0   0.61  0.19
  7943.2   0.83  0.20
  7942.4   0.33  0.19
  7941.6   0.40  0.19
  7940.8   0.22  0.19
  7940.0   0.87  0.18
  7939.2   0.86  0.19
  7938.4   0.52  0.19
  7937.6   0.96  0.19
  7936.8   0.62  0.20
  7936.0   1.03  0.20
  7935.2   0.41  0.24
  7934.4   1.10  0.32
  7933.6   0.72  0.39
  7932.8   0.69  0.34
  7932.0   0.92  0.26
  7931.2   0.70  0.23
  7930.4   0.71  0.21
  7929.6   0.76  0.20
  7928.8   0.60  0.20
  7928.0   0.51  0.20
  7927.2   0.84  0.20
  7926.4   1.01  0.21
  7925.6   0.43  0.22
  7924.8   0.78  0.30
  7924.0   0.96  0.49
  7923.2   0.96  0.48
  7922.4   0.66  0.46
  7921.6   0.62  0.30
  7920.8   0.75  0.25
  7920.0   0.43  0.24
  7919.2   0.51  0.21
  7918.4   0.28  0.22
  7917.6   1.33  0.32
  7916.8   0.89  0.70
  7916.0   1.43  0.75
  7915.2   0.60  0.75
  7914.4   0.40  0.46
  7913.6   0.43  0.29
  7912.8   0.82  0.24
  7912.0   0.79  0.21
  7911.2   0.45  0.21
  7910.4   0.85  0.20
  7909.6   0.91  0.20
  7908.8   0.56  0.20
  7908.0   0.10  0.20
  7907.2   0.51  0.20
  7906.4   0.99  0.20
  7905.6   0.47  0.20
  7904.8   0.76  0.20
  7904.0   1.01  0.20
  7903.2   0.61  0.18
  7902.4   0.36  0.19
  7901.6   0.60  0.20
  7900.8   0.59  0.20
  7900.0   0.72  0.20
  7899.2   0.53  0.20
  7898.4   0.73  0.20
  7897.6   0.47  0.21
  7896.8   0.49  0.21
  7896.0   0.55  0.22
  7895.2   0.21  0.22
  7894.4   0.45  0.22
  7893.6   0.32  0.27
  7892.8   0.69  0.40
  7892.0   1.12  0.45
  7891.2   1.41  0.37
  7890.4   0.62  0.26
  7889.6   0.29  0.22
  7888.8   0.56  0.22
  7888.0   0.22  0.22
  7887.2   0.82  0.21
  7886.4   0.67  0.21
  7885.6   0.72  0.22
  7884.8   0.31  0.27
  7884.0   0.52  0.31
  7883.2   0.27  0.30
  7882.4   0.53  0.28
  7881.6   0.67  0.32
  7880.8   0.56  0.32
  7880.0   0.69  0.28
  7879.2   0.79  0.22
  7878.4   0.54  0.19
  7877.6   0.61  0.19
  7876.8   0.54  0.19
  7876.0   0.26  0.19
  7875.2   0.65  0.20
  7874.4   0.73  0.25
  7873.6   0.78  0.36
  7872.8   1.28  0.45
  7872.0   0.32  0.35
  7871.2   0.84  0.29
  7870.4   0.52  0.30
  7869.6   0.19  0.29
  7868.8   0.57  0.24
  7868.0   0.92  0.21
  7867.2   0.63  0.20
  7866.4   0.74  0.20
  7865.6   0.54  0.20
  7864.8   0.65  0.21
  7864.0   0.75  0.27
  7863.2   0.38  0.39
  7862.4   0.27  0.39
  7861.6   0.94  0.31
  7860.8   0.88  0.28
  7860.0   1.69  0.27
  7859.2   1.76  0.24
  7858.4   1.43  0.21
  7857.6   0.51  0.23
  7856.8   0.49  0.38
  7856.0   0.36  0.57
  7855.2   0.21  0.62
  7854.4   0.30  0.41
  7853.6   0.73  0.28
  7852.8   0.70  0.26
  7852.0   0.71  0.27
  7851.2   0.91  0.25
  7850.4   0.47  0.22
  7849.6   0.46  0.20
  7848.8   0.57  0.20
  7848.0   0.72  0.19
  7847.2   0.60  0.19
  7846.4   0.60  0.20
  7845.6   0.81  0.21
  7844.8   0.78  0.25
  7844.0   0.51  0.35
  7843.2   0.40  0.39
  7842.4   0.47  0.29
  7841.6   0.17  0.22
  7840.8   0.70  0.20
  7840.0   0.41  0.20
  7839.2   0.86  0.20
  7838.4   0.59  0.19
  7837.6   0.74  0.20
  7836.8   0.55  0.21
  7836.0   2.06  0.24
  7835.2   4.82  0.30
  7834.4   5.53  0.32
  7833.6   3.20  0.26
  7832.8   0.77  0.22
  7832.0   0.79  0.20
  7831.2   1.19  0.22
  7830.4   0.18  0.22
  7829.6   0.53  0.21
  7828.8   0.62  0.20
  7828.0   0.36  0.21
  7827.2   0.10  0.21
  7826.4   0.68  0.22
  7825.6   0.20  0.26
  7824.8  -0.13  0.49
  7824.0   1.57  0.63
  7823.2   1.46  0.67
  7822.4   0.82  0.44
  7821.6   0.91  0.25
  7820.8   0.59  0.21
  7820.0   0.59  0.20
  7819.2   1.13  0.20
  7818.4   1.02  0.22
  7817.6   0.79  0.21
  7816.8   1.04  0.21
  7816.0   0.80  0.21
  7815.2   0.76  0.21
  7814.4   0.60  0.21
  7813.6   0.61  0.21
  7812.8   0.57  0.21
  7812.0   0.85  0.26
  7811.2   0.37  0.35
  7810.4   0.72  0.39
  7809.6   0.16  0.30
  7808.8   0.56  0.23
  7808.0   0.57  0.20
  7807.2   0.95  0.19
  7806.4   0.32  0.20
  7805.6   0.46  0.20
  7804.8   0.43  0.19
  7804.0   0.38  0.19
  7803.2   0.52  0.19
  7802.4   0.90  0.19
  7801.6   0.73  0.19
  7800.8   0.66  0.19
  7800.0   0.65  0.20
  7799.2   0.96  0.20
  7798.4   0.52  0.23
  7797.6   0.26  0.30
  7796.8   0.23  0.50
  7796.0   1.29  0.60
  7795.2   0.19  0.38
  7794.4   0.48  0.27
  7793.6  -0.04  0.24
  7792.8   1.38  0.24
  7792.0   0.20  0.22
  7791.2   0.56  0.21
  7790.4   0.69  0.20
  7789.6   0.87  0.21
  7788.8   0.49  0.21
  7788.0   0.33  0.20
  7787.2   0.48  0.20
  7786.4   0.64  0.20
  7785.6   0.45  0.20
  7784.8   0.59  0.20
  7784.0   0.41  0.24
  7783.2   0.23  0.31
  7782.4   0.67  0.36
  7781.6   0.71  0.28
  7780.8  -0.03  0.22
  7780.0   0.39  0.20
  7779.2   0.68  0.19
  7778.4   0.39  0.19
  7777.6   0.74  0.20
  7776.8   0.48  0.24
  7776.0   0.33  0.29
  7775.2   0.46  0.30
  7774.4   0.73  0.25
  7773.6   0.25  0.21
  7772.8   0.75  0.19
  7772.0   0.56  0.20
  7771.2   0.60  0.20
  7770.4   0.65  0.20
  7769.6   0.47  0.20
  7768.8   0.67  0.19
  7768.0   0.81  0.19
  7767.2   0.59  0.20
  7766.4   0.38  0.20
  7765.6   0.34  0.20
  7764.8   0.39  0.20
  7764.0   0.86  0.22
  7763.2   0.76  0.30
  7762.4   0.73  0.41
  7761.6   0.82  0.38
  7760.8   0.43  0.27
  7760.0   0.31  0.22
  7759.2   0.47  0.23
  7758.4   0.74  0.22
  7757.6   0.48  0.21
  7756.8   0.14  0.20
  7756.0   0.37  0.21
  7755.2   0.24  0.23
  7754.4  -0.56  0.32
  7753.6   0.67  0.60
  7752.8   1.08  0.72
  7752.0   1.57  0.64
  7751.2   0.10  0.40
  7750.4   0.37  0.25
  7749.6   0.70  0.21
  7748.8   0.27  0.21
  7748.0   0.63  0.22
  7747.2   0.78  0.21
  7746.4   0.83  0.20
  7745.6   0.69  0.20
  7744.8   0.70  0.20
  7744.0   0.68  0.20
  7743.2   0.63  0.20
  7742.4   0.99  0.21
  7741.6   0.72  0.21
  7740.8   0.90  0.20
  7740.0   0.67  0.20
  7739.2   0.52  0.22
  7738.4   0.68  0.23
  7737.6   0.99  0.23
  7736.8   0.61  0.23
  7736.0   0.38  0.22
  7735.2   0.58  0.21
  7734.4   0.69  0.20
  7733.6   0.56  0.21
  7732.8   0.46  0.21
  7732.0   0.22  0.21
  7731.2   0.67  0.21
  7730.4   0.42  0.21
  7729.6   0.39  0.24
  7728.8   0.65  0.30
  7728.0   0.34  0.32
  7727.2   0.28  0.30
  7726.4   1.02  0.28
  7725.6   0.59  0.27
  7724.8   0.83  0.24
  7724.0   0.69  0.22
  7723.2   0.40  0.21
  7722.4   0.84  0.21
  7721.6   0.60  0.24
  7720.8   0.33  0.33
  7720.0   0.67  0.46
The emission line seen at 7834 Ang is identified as H-alpha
